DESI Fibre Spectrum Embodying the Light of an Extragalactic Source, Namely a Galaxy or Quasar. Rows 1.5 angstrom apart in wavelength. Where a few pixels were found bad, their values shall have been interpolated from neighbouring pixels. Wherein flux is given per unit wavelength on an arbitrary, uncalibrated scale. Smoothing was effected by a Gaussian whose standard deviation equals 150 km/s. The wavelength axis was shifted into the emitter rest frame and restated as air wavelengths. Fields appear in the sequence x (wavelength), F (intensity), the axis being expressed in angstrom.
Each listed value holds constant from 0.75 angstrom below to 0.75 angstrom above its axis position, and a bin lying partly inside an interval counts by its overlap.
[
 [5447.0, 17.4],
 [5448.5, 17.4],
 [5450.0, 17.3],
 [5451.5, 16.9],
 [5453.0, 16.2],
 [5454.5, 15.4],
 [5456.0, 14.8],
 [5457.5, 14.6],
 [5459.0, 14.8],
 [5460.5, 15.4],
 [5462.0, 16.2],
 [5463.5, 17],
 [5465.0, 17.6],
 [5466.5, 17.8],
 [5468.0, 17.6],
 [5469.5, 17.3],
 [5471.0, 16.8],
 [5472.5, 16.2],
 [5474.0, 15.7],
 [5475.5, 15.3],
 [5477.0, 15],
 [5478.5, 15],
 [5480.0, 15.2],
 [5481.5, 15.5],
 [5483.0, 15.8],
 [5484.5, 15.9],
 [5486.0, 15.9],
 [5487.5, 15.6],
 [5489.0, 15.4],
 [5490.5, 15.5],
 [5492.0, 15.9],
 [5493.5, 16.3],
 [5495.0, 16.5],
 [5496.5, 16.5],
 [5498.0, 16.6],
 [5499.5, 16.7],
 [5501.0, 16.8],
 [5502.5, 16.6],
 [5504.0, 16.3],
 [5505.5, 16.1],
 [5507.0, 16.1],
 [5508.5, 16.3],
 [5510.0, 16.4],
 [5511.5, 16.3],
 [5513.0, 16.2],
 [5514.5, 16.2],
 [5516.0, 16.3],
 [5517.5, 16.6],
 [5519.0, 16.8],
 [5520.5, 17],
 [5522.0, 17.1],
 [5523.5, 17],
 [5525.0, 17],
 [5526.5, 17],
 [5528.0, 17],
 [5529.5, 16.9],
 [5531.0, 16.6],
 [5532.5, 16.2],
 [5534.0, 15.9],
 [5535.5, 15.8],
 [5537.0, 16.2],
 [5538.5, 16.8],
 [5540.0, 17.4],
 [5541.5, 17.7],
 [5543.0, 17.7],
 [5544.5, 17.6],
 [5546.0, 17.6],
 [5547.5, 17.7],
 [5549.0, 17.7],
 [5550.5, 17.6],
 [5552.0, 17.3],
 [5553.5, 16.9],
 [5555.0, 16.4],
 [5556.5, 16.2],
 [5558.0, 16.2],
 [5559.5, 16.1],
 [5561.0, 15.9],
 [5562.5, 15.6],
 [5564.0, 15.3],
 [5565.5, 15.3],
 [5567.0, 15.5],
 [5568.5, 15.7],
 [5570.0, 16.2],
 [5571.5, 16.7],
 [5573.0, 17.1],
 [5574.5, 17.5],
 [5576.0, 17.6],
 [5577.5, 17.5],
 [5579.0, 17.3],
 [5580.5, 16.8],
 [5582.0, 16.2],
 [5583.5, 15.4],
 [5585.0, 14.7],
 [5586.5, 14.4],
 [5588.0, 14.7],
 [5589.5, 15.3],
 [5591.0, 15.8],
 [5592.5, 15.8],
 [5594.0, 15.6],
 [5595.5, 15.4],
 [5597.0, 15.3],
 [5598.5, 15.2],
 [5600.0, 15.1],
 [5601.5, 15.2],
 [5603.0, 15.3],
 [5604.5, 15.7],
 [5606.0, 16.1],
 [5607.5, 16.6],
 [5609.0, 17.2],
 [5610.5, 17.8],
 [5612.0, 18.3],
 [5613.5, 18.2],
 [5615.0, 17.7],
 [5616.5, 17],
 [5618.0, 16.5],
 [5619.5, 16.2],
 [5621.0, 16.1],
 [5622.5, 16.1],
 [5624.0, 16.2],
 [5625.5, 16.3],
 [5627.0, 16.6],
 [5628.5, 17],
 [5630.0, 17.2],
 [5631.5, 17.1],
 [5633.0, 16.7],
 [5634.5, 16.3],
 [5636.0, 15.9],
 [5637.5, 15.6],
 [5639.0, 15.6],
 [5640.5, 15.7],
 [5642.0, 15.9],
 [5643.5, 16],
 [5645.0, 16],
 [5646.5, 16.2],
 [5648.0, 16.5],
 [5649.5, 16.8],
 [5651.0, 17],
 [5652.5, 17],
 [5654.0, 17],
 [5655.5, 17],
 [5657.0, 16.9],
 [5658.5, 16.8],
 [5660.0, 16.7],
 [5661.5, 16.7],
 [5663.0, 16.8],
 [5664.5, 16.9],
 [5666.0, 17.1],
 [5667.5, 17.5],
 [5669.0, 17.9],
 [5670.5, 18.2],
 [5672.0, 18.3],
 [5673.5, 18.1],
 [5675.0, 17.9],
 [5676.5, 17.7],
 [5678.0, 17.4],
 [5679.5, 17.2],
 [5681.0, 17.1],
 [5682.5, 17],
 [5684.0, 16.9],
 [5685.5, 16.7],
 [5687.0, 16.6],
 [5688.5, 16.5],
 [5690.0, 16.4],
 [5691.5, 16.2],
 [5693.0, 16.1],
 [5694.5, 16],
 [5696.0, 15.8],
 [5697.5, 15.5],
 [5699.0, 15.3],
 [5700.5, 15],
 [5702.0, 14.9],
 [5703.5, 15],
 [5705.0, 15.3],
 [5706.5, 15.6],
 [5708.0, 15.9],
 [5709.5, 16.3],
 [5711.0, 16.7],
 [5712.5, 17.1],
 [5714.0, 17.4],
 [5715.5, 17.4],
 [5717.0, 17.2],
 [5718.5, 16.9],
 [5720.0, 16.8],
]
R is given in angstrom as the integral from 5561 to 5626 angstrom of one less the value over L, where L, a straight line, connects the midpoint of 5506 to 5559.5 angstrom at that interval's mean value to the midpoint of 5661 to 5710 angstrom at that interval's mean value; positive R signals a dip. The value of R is 2.1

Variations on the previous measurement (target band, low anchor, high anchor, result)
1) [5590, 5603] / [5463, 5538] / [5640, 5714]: 0.8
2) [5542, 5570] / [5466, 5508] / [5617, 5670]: -0.4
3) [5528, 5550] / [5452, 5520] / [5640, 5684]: -0.8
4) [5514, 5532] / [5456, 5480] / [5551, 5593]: -0.8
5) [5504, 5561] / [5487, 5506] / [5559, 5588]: -2.0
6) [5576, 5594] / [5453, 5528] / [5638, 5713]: 0.6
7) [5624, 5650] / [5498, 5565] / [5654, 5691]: 1.1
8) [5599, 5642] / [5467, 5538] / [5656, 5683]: 1.5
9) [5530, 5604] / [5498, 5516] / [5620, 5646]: 0.2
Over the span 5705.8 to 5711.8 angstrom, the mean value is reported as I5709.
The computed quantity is 16.1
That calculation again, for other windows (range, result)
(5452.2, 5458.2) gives 15.3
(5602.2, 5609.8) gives 16.2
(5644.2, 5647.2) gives 16.1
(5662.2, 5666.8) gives 16.9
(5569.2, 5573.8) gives 16.7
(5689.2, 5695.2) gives 16.2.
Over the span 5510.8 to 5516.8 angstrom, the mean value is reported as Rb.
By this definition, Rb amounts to 16.3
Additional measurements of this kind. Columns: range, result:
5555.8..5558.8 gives 16.2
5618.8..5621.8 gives 16.1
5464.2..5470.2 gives 17.6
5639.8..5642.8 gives 15.8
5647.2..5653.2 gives 16.8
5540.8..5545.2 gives 17.7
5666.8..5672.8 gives 18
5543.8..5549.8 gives 17.7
